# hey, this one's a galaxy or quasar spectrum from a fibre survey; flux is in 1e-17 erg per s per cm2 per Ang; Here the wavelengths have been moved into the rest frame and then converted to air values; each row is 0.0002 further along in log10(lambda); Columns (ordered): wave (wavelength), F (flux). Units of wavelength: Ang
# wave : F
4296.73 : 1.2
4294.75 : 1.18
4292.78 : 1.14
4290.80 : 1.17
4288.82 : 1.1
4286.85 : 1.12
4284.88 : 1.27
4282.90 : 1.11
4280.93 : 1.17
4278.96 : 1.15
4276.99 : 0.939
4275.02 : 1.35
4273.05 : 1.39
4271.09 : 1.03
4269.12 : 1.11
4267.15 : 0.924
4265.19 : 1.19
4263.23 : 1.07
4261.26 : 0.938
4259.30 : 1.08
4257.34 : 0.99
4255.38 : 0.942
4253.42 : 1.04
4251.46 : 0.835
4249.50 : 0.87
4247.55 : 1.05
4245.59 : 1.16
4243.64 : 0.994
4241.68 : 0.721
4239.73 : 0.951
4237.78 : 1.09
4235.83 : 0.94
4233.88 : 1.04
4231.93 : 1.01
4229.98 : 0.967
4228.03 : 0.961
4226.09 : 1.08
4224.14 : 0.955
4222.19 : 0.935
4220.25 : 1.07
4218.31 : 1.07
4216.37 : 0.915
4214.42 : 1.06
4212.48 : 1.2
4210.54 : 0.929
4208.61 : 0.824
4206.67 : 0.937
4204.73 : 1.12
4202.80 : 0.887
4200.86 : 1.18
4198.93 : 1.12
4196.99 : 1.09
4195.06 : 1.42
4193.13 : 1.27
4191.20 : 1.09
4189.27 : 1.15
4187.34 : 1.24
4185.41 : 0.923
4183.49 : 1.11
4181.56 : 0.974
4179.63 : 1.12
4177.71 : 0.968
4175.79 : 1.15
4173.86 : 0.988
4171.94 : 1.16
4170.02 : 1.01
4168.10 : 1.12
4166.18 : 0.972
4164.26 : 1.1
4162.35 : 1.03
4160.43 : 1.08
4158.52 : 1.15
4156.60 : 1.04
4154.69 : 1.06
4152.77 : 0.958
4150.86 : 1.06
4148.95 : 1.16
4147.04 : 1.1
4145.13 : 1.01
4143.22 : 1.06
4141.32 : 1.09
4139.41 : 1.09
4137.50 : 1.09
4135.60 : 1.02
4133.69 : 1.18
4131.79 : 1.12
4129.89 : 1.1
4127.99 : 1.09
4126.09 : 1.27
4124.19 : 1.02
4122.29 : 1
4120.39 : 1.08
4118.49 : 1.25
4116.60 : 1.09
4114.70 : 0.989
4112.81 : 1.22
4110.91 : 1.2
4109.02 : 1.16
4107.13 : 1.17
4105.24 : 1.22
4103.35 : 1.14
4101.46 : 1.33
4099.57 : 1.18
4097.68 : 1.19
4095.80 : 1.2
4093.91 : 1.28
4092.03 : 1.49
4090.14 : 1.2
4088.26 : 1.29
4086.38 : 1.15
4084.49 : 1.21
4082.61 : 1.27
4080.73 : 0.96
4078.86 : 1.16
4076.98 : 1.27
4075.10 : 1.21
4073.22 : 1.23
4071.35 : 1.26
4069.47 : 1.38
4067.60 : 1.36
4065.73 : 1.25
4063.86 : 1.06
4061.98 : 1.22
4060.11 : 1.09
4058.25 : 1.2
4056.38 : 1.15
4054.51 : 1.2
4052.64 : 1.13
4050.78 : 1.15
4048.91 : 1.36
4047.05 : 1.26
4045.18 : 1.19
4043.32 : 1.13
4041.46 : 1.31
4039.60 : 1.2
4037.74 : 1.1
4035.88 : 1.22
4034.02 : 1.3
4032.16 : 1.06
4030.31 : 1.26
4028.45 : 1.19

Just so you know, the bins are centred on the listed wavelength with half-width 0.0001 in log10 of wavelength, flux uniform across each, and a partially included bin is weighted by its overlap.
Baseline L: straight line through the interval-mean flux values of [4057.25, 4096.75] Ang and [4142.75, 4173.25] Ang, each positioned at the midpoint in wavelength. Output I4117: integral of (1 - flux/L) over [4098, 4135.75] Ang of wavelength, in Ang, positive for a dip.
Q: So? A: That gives 0.1 Ang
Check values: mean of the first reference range 1.23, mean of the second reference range 1.07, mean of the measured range 1.14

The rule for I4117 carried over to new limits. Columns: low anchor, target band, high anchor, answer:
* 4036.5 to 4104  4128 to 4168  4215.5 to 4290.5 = 2.4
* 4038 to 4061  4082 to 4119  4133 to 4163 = -2.6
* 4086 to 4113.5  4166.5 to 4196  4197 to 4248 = -0.8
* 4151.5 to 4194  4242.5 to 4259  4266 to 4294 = 2.0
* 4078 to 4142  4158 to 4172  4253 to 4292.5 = 0.9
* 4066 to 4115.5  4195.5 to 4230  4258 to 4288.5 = 3.9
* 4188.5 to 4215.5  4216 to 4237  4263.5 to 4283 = 2.0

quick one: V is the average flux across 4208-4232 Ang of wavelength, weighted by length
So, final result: 1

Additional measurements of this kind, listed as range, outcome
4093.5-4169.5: 1.11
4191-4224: 1.06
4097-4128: 1.15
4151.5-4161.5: 1.06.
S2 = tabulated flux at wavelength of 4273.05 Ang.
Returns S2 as 1.39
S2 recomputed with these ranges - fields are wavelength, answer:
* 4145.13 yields 1.01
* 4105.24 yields 1.22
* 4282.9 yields 1.11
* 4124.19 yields 1.02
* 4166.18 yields 0.972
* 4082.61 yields 1.27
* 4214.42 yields 1.06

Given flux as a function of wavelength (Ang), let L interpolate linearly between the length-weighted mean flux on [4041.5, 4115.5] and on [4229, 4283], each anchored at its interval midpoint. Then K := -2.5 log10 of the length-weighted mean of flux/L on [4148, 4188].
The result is 0.06 mag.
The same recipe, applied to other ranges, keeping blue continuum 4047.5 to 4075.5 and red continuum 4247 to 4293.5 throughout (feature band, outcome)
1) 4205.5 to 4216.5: 0.14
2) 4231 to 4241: 0.11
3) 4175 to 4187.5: 0.08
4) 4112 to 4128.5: 0.06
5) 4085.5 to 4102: -0.05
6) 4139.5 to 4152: 0.08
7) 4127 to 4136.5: 0.07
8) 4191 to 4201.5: -0.07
